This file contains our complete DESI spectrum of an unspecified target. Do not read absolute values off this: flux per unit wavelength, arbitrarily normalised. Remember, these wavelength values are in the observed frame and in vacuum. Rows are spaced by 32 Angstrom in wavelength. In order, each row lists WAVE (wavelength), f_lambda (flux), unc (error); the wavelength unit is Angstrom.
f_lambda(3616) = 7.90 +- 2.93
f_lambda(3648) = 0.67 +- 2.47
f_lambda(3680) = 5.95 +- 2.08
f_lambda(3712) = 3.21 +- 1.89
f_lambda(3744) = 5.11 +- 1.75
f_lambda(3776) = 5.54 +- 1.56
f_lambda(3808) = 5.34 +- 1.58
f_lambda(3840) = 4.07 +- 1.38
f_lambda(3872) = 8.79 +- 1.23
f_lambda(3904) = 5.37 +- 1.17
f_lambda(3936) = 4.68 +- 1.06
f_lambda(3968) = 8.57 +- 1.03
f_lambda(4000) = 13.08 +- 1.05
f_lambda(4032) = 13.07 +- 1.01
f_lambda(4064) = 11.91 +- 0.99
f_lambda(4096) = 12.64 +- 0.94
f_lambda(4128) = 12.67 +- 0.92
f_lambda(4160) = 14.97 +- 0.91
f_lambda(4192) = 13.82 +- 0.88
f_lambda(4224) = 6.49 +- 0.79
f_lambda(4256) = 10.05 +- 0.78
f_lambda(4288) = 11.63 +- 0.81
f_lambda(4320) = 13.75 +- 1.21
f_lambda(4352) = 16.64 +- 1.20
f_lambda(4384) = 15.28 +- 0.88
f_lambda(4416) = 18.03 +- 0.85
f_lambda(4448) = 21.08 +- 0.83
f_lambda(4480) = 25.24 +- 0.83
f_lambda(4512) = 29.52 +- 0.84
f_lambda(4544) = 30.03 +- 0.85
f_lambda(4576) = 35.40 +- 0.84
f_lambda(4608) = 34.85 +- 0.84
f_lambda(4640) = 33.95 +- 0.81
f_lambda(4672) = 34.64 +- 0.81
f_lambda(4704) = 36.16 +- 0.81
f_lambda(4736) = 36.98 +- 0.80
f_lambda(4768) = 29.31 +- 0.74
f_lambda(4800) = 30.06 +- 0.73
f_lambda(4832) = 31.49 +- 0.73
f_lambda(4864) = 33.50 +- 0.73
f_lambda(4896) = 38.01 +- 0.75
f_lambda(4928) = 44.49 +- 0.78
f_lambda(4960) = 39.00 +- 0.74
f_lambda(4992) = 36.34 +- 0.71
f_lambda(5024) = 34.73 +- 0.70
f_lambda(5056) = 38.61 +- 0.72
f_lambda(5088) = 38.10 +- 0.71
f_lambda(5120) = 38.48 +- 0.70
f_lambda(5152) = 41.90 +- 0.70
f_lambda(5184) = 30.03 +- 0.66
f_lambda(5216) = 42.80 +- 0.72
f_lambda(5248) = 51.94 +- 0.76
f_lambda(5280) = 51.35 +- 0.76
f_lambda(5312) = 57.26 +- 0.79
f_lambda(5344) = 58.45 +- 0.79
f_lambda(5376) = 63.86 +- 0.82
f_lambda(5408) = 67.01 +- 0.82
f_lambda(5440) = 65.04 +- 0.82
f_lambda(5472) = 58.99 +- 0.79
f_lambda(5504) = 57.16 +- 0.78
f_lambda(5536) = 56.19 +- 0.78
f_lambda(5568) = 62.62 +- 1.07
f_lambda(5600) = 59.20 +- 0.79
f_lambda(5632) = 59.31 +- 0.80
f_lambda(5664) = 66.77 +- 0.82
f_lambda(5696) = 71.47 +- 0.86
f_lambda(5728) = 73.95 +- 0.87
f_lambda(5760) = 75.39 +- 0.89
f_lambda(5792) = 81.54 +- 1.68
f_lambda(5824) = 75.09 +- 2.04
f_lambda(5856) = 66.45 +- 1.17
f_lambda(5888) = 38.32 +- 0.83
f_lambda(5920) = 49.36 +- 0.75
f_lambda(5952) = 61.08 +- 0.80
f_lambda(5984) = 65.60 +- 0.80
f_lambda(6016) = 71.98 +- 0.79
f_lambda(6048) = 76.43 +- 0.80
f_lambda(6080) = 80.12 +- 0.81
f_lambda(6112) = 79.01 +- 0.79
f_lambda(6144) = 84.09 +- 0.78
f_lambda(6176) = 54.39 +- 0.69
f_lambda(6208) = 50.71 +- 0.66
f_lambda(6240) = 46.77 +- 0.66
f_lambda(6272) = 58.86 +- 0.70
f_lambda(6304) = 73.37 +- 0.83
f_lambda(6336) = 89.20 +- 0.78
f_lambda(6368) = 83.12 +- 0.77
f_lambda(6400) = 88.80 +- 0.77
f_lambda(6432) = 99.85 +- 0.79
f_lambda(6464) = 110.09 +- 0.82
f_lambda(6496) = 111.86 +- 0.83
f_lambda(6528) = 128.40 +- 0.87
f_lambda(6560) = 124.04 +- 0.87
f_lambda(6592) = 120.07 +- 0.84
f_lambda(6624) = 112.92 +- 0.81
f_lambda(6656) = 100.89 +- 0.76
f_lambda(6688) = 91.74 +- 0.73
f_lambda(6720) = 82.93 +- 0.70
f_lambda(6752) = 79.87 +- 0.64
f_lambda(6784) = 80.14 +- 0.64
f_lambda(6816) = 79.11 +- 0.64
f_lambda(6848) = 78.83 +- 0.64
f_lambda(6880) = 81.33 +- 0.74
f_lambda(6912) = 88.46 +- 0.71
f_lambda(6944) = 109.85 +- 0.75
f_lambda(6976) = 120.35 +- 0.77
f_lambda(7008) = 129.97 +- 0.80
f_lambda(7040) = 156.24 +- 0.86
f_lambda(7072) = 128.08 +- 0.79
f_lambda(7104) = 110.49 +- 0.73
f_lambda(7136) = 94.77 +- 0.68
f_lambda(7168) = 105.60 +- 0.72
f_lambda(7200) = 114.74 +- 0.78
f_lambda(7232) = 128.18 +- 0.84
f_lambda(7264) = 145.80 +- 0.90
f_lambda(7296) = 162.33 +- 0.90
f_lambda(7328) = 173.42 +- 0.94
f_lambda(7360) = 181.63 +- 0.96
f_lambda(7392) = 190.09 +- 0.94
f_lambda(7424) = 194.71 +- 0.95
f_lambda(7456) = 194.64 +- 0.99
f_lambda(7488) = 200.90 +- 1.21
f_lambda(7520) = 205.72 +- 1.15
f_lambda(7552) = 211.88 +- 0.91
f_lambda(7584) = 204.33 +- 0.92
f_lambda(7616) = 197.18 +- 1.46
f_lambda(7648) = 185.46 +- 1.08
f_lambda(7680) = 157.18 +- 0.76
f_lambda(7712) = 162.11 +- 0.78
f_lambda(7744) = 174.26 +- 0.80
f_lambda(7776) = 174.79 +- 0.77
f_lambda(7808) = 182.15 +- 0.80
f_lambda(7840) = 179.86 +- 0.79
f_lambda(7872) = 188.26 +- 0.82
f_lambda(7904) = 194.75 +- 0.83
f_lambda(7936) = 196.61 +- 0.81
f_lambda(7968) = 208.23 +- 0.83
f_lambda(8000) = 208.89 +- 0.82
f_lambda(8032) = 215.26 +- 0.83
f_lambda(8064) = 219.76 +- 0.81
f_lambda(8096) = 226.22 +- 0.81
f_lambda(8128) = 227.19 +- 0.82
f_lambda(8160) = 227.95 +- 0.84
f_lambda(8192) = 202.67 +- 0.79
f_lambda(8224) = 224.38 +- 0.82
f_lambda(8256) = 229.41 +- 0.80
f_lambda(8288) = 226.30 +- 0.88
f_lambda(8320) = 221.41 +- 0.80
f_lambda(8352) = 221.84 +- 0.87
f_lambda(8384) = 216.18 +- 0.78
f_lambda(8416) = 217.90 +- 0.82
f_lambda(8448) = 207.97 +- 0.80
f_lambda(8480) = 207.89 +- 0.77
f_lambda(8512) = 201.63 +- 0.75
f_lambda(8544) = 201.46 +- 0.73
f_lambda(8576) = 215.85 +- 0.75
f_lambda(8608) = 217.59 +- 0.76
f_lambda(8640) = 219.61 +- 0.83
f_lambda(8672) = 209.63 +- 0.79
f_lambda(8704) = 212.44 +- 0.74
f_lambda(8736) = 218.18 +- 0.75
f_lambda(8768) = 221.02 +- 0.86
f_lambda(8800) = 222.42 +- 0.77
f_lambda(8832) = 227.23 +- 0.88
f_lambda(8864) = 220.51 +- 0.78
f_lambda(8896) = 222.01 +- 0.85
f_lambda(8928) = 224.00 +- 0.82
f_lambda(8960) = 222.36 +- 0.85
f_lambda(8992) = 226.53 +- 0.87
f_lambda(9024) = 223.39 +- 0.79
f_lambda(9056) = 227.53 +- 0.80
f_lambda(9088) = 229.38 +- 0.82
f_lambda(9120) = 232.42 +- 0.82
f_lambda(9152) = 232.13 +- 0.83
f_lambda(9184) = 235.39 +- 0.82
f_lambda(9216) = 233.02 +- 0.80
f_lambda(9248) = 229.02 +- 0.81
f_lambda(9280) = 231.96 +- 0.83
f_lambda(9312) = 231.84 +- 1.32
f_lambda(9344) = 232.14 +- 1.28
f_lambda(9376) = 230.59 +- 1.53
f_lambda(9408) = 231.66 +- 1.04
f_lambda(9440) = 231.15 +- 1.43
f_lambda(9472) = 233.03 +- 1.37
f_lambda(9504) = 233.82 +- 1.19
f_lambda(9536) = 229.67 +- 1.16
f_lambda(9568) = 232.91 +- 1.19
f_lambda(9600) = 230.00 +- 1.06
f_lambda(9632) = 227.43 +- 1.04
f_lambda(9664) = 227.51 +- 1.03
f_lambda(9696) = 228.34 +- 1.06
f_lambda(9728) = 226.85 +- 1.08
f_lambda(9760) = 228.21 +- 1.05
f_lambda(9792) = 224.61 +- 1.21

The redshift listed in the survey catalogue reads 0.00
